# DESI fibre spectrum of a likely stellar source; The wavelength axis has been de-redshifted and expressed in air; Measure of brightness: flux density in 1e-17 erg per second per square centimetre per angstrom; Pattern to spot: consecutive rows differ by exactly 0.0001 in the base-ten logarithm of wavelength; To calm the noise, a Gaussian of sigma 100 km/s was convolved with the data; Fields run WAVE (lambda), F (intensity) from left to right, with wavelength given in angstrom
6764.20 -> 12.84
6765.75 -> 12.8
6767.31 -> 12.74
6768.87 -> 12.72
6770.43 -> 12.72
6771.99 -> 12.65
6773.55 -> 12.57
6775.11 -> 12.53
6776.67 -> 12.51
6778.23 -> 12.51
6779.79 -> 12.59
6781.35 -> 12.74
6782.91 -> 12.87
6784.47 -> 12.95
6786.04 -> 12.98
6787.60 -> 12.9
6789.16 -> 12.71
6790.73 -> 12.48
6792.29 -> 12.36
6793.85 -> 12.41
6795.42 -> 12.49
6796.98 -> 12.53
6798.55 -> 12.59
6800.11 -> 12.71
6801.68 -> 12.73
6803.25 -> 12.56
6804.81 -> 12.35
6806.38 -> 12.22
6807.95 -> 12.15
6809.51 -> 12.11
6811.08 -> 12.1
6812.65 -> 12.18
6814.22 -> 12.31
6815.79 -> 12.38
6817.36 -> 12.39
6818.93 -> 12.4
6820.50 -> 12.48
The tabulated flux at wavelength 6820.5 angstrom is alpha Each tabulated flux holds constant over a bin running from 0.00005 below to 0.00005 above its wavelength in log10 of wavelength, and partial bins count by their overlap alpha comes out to 12.48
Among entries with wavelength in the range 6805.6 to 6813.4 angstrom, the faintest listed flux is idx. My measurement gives 12.1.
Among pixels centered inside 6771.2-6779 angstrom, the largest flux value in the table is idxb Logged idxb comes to 12.65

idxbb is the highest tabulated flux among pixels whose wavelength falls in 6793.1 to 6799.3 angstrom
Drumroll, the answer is 12.59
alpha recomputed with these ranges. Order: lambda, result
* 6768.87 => 12.72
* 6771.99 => 12.65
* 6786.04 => 12.98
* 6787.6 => 12.9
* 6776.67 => 12.51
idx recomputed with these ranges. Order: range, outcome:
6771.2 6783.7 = 12.51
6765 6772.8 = 12.65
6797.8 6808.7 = 12.15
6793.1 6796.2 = 12.41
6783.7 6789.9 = 12.71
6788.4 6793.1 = 12.36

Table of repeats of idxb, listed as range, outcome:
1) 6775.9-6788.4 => 12.98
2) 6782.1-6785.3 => 12.95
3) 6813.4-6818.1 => 12.39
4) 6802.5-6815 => 12.56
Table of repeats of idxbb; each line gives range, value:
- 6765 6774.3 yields 12.8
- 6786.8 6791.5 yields 12.9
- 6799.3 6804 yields 12.73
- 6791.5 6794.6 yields 12.41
